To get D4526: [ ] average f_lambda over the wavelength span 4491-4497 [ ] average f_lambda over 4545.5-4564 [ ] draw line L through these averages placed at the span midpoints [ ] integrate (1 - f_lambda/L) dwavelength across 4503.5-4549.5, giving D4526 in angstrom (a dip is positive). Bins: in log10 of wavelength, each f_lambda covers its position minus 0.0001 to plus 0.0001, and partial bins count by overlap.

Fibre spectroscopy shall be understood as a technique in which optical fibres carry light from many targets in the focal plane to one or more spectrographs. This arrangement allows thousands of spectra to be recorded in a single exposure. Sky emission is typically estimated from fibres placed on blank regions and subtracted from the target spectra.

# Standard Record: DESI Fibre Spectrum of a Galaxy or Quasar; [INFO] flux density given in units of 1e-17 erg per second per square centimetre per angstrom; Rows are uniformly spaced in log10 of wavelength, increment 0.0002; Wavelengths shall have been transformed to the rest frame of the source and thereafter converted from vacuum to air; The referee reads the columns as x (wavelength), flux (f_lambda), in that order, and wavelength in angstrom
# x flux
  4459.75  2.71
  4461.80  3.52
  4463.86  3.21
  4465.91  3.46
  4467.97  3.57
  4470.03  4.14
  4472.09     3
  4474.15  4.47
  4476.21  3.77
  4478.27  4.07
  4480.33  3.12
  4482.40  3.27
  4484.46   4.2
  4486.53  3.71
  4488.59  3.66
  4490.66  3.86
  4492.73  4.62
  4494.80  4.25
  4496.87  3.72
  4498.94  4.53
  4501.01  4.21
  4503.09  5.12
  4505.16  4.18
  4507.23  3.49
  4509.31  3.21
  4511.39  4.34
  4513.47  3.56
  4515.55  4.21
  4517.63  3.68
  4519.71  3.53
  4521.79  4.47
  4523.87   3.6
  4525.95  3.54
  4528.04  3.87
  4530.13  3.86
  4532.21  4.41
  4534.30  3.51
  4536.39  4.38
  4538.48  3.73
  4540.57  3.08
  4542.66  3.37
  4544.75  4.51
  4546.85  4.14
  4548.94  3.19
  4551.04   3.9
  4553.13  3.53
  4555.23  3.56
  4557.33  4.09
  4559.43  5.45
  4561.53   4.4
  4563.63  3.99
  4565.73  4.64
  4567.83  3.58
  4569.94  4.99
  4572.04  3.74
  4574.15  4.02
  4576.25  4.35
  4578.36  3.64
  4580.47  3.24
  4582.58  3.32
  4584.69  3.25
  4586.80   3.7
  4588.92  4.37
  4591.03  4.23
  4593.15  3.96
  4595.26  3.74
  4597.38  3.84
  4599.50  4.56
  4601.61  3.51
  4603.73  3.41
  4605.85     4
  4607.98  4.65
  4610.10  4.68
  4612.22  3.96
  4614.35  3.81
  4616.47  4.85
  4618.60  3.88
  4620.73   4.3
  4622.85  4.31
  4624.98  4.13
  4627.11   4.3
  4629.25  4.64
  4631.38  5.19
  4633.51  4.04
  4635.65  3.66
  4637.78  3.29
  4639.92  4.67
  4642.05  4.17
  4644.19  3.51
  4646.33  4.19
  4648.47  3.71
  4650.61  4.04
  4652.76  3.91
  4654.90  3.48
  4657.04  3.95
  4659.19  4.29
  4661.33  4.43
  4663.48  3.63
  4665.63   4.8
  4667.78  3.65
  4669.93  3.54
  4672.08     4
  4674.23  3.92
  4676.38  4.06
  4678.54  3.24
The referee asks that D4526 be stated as 3.23 angstrom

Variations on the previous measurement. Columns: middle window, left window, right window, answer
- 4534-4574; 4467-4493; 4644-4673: -1.5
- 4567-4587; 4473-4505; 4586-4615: 1.2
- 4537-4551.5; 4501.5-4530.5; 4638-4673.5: 0.8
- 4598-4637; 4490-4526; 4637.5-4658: -2.6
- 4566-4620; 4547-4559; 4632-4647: -1.6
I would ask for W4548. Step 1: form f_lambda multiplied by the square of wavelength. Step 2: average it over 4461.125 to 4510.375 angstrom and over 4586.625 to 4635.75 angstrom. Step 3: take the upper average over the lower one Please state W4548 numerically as 1.14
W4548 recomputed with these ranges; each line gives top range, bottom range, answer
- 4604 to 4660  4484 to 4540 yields 1.10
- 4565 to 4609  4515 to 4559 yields 1.05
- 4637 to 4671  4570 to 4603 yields 1.06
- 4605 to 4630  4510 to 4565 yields 1.13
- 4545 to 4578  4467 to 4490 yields 1.14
